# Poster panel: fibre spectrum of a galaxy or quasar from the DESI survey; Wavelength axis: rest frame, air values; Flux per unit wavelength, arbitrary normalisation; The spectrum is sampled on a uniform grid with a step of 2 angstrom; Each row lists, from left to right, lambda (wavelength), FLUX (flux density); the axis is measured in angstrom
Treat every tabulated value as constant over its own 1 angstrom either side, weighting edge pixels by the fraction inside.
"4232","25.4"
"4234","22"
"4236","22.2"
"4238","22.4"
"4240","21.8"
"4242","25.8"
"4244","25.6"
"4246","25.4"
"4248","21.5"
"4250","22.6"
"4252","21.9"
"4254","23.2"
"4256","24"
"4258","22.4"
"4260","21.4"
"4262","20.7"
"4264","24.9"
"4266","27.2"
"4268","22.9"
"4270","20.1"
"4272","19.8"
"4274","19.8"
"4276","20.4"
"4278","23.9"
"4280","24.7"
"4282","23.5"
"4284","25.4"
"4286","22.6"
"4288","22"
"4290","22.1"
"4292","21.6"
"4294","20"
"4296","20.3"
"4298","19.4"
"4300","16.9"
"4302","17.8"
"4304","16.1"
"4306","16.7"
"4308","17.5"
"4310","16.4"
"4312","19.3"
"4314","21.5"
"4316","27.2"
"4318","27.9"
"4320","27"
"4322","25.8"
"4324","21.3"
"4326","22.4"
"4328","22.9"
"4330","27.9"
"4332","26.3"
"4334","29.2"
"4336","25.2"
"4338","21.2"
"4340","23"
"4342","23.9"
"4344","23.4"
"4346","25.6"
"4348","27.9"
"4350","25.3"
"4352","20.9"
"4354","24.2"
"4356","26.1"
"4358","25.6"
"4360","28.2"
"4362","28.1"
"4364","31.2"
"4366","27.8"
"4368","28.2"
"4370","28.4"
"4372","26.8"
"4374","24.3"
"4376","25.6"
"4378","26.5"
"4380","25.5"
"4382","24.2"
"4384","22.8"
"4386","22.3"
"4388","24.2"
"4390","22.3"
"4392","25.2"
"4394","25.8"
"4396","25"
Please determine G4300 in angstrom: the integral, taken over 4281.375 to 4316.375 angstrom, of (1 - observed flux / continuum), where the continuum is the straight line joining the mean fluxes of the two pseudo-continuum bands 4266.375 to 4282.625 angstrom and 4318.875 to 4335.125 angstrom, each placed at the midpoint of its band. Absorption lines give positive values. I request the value 5.0 angstrom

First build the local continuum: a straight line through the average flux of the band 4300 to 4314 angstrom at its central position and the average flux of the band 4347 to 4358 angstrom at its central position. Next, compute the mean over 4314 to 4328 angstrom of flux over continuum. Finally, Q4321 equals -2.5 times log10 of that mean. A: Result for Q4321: -0.25 mag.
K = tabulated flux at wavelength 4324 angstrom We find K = 21.3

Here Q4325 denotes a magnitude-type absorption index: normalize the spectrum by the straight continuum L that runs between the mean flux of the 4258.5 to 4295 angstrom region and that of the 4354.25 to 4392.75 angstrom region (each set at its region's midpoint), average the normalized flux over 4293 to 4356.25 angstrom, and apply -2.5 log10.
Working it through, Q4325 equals 0.07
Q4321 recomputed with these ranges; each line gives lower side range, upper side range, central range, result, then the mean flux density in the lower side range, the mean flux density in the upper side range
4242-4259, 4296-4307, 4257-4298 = -0.097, 23.5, 17.6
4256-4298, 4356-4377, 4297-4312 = 0.341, 22.3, 27.4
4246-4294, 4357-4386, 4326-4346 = 0.018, 22.6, 26.5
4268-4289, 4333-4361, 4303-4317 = 0.218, 22.3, 25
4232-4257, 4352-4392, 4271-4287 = 0.068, 23.3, 25.8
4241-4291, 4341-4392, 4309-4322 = 0.038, 23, 25.6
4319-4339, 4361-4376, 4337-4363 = 0.065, 24.9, 27.7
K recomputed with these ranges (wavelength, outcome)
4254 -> 23.2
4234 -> 22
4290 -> 22.1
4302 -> 17.8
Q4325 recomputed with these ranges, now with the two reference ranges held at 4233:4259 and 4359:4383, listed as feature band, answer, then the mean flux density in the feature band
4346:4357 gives 0.064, 24.9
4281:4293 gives 0.071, 22.9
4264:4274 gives 0.065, 22.5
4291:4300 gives 0.232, 19.9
